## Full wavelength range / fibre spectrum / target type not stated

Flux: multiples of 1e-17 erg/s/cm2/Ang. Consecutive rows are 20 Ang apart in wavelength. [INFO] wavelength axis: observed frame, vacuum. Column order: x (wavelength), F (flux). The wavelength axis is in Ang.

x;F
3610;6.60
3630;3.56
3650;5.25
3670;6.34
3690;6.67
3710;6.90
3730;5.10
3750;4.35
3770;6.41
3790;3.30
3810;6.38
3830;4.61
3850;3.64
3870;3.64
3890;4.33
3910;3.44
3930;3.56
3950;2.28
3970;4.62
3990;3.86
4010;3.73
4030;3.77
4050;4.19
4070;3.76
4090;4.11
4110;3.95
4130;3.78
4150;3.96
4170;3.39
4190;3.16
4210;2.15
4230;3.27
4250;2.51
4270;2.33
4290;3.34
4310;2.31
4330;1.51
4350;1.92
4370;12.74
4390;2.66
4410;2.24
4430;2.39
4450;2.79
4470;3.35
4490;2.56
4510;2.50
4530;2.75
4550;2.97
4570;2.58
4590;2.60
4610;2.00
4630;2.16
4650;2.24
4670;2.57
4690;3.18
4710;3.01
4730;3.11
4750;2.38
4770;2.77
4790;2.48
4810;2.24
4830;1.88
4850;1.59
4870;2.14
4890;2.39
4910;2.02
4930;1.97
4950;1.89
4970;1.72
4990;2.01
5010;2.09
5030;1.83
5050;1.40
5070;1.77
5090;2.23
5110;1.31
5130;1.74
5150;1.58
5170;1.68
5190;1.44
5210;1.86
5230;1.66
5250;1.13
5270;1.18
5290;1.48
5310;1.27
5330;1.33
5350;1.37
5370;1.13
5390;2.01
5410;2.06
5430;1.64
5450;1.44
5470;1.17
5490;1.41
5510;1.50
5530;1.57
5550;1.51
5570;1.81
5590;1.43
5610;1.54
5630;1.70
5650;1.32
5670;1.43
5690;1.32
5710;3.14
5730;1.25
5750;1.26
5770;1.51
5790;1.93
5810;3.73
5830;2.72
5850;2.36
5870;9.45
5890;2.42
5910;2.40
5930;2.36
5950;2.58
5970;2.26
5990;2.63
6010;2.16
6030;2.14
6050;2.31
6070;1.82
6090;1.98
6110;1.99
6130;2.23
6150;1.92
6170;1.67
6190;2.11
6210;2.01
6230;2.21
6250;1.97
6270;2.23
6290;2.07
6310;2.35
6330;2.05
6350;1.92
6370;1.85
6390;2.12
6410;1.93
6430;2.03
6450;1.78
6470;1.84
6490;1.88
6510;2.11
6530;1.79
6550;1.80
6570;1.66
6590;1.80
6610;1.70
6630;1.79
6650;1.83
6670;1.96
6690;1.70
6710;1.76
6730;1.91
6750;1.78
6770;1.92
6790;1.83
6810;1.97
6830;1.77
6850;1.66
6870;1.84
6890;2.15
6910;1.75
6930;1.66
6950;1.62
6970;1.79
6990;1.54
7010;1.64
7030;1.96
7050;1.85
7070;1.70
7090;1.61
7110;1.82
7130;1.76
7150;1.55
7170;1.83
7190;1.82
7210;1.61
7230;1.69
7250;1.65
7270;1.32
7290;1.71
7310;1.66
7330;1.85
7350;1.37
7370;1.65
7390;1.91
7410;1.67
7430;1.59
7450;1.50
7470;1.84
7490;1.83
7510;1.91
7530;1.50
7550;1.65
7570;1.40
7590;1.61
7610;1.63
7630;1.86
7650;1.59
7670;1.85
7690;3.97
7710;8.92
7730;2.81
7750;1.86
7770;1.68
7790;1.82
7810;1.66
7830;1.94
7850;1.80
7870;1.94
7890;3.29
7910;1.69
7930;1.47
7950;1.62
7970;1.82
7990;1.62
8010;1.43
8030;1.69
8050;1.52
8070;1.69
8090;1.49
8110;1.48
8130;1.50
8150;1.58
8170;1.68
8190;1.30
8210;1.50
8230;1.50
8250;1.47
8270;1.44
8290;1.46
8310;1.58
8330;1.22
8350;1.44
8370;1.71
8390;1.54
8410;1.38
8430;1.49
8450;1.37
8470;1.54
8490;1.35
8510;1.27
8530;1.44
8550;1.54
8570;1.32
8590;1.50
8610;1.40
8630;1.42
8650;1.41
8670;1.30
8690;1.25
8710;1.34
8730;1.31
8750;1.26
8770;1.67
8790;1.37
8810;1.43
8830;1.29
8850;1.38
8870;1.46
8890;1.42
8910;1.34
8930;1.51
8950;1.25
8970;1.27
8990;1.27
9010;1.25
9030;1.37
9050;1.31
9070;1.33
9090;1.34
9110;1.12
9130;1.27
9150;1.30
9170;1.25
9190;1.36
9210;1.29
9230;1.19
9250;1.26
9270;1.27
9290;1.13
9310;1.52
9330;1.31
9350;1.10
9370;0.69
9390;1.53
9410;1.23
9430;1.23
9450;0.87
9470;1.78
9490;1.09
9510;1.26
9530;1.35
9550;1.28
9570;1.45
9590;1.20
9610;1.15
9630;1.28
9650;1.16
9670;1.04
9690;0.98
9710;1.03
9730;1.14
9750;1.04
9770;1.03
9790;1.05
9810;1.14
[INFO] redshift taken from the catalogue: 0.173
